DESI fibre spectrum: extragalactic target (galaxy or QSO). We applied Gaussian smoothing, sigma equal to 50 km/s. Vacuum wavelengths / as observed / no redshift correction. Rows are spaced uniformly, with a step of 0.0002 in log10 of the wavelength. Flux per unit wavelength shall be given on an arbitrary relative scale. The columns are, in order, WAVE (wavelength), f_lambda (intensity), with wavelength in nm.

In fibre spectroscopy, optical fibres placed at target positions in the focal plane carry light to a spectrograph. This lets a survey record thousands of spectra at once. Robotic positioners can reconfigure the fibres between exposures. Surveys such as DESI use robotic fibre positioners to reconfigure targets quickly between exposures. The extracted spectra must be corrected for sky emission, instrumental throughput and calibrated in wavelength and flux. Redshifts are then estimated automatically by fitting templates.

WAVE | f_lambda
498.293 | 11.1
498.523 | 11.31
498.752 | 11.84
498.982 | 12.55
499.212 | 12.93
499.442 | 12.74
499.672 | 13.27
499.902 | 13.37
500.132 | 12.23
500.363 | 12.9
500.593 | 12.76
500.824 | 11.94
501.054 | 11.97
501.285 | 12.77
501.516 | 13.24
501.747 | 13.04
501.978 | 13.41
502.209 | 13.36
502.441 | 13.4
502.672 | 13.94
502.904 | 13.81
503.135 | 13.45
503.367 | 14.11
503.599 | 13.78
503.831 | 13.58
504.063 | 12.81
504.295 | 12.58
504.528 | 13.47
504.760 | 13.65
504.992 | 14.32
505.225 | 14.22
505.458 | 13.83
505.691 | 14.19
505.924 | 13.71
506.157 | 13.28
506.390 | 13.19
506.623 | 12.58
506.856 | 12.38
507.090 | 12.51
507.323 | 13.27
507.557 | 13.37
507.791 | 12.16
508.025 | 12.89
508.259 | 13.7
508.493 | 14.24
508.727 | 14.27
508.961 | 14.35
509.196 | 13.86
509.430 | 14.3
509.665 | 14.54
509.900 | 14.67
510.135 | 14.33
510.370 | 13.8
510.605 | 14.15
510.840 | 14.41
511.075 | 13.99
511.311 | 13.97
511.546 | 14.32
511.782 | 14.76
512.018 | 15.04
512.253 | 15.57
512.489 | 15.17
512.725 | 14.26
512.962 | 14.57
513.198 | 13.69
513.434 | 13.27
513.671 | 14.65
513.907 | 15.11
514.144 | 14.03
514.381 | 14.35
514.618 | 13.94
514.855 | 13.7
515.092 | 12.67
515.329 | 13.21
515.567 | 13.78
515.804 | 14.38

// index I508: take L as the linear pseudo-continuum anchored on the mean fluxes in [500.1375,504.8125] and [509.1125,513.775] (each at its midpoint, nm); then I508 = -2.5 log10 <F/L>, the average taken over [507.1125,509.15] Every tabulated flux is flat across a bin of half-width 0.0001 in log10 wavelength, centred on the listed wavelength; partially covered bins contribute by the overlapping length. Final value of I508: 0.03 mag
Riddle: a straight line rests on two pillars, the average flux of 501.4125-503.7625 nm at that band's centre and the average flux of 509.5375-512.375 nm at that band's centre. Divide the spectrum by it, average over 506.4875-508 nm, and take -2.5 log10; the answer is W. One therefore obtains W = 0.11 mag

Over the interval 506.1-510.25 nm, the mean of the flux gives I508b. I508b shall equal 13.6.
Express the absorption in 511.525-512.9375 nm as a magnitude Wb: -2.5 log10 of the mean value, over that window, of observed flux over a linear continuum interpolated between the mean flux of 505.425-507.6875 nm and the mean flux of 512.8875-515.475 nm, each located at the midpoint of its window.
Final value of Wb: -0.09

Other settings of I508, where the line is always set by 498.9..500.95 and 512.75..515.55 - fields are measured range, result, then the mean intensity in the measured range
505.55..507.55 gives 0.011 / 13.2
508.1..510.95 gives -0.051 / 14.2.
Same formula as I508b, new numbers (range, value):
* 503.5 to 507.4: 13.4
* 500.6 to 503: 13.1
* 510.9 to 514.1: 14.5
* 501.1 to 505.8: 13.5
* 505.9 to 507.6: 13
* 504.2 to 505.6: 13.7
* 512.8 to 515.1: 14.1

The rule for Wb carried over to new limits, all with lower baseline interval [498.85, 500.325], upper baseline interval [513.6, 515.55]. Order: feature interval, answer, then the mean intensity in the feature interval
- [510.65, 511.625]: -0.04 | 14.2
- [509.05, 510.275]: -0.06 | 14.3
